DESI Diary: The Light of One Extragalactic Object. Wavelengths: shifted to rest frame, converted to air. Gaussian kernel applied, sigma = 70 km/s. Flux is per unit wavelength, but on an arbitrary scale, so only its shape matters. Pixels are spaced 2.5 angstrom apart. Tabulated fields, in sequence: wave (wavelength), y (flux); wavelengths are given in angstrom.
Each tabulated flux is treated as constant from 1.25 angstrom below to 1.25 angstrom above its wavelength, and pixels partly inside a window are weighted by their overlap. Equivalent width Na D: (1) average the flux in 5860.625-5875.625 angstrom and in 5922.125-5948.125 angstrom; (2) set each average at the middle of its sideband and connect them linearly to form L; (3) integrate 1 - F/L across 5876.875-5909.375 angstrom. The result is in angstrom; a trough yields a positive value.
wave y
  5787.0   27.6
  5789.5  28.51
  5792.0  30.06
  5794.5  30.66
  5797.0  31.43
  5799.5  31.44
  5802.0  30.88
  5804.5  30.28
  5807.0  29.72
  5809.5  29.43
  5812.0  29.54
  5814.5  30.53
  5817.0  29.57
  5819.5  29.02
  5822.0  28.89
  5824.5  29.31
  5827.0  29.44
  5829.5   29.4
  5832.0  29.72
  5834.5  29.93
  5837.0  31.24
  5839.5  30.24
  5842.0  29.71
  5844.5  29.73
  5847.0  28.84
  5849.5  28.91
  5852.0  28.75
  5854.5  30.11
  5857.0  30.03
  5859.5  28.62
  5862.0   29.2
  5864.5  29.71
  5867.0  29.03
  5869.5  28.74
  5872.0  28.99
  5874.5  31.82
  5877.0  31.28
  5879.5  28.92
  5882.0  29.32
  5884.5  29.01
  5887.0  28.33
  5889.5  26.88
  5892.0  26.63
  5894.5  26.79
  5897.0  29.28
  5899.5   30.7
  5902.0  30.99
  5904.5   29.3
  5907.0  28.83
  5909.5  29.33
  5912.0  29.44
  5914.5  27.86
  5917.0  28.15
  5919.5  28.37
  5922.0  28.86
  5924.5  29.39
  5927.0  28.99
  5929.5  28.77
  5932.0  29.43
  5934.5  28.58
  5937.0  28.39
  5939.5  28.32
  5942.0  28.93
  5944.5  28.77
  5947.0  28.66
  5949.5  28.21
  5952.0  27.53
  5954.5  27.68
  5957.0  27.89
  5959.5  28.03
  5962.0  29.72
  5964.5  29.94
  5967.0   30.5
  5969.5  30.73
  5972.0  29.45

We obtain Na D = 0.45 angstrom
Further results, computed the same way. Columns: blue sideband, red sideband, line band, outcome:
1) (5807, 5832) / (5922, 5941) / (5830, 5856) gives -0.3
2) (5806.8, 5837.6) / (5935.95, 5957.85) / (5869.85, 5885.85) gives -0.4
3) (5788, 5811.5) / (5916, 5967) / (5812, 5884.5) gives 0.2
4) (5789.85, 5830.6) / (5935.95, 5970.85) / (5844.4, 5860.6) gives 0.2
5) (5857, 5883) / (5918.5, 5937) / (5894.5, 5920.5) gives 0.0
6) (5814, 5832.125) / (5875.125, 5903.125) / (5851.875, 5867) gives -0.1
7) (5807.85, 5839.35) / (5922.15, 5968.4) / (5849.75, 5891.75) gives 0.2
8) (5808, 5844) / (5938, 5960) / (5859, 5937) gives -0.4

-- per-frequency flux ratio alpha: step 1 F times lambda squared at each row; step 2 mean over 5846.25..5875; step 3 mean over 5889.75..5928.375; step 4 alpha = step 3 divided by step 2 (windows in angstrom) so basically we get 1.00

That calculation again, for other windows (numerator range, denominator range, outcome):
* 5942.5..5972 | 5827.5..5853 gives 1.01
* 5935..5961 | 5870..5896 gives 1.00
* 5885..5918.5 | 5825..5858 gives 0.99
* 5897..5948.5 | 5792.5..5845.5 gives 1.00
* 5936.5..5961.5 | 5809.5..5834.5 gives 1.00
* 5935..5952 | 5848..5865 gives 1.00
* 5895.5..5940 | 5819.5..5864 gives 1.01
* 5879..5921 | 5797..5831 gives 0.99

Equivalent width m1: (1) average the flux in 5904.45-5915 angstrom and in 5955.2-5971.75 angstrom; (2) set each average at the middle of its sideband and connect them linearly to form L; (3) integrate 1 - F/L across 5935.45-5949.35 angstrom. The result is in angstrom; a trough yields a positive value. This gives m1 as 0.3 angstrom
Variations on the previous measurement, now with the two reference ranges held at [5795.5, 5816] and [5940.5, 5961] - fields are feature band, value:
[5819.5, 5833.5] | 0.4 angstrom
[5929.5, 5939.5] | -0.1 angstrom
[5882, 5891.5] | 0.3 angstrom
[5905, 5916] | 0.0 angstrom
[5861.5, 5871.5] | 0.1 angstrom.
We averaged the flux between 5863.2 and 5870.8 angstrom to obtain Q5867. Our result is 29.2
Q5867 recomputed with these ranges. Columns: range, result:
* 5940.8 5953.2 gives 28.4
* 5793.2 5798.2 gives 31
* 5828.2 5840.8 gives 30.1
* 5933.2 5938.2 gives 28.5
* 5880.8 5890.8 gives 28.4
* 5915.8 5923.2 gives 28.5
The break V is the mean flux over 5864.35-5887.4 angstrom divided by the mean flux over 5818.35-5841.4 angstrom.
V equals 1.00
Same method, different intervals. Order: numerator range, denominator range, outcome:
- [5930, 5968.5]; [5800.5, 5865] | 0.97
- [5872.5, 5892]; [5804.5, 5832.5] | 0.99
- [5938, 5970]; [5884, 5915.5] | 1.00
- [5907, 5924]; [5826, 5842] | 0.96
